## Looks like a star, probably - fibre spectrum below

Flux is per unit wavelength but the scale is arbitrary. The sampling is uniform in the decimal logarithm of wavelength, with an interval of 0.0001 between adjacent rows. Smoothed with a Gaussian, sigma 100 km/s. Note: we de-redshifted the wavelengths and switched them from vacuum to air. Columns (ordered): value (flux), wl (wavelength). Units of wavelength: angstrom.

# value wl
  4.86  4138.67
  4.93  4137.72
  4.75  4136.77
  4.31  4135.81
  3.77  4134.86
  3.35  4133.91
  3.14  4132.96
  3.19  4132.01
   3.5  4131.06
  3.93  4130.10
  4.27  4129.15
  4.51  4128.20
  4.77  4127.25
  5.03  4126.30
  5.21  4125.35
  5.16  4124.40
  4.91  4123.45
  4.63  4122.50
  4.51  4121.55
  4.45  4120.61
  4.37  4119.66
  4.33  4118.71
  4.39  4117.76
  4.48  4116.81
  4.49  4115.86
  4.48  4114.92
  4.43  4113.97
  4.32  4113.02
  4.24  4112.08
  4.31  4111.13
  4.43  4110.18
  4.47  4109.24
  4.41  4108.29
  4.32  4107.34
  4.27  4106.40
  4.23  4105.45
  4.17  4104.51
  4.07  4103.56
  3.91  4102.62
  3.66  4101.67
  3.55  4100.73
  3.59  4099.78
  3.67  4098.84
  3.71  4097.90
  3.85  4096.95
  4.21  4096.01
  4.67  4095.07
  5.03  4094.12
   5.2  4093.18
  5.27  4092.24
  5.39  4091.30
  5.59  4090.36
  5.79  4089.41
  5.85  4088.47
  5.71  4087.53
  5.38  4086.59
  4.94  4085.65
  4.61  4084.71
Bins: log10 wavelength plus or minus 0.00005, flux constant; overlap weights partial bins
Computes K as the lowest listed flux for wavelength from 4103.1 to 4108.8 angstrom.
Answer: 4.07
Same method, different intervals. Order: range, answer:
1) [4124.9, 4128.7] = 4.51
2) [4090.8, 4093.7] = 5.2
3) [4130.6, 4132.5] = 3.19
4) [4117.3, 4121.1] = 4.33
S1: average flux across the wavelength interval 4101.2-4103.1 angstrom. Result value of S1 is 3.79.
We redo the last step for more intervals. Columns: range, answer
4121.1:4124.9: 4.8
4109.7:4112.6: 4.34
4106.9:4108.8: 4.35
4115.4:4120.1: 4.41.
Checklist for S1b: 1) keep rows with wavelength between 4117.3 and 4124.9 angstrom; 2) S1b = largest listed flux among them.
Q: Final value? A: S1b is 5.16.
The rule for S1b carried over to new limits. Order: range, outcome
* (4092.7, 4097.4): 5.2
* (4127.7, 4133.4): 4.51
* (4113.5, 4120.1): 4.49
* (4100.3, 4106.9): 4.27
